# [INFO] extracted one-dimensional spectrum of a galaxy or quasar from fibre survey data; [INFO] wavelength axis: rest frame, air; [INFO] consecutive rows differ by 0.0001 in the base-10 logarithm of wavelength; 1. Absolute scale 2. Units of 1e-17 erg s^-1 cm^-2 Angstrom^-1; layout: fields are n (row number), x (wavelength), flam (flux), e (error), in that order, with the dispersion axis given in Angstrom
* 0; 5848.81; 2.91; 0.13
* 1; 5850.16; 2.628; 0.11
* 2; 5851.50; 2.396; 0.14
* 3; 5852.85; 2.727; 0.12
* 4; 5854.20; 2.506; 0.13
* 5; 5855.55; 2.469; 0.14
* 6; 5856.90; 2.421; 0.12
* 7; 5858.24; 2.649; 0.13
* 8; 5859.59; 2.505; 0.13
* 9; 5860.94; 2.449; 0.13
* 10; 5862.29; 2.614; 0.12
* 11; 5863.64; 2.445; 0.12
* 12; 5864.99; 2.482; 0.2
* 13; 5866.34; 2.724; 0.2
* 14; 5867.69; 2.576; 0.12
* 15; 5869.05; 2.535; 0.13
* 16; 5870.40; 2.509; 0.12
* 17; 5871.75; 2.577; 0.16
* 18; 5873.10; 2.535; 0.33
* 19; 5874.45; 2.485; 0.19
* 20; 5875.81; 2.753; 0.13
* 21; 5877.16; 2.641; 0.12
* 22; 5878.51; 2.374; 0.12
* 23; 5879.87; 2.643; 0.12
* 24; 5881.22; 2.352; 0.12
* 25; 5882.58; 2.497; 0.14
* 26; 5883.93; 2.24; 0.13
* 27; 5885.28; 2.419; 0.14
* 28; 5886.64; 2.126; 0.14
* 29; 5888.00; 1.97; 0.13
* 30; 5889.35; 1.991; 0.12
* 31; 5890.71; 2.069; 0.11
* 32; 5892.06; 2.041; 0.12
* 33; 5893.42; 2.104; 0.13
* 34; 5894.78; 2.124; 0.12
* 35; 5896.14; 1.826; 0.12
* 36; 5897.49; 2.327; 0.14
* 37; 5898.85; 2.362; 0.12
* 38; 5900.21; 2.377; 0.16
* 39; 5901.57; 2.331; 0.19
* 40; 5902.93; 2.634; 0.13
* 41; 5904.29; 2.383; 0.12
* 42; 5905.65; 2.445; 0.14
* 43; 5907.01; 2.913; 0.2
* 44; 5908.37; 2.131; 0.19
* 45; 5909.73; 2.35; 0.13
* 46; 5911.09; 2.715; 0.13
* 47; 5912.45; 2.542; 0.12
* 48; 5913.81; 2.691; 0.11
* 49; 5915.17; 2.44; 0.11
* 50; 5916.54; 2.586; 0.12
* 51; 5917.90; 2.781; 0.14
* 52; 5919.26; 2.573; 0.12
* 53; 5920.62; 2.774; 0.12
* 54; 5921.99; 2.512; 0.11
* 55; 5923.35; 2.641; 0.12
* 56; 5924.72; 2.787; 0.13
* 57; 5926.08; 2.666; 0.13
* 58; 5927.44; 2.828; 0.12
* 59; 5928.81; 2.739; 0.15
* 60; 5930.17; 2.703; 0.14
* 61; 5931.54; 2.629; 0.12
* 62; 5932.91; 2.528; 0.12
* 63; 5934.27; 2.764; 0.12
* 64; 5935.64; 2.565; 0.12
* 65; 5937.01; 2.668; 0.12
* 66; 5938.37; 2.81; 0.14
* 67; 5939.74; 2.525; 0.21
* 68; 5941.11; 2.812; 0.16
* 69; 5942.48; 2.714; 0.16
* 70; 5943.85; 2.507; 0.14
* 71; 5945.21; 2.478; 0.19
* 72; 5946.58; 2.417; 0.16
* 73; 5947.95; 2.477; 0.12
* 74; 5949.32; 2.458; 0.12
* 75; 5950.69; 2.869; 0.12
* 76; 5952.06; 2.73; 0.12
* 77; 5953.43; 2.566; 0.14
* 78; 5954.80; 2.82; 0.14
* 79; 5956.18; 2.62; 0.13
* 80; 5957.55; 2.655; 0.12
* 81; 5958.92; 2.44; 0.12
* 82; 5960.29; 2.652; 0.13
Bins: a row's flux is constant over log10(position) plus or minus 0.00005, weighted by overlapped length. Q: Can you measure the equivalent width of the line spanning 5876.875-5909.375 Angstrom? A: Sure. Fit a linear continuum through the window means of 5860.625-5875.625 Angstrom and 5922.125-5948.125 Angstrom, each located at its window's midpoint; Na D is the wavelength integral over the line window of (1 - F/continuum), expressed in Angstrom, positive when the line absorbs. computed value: 3.56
